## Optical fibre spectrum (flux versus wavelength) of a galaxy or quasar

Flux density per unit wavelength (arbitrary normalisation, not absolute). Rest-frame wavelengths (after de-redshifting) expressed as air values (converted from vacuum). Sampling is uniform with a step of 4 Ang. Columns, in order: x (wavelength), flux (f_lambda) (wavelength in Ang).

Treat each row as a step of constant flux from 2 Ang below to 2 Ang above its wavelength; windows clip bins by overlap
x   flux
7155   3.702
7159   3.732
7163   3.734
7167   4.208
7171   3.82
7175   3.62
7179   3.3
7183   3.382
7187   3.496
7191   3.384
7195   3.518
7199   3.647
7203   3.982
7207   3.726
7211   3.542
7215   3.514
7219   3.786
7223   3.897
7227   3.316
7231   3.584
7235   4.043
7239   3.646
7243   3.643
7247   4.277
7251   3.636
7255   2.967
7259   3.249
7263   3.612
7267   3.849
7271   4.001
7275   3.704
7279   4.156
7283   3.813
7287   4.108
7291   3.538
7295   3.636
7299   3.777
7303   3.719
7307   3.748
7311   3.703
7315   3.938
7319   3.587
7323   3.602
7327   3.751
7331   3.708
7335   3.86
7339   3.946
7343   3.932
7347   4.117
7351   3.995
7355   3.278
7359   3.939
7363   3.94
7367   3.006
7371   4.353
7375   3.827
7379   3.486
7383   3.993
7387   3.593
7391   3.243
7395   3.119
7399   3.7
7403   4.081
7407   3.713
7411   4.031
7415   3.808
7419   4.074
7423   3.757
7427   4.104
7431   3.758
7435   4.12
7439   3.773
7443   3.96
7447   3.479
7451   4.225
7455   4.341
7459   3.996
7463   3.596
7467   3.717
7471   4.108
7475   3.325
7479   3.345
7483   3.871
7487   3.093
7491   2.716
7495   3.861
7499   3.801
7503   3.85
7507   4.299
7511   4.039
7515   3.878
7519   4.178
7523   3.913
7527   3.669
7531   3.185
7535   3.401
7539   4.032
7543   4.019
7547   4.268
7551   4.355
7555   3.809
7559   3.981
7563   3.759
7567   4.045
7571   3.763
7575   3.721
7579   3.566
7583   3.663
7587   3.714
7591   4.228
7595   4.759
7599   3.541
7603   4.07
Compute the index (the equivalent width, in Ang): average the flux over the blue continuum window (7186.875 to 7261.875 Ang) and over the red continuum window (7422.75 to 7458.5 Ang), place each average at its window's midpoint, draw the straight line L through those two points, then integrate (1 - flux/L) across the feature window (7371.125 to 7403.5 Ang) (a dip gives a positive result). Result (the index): 1.9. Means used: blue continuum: 3.63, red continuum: 3.96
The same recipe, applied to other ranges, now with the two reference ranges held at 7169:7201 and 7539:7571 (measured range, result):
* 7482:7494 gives 2.1 Ang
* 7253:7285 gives -0.3 Ang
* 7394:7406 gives 0.4 Ang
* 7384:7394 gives 0.9 Ang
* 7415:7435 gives -0.5 Ang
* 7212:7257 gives -0.9 Ang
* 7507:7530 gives 0.2 Ang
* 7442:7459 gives -0.6 Ang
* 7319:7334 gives 0.1 Ang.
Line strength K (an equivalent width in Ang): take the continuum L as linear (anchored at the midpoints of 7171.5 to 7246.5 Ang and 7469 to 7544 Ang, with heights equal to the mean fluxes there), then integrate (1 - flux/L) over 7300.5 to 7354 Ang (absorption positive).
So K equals -2.1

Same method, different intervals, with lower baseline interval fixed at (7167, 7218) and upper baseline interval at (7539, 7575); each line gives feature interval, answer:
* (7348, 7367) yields 0.28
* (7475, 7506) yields 3.15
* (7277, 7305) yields -0.85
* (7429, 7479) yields 0.42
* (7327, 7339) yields -0.17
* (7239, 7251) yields -0.63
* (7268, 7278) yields -0.52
